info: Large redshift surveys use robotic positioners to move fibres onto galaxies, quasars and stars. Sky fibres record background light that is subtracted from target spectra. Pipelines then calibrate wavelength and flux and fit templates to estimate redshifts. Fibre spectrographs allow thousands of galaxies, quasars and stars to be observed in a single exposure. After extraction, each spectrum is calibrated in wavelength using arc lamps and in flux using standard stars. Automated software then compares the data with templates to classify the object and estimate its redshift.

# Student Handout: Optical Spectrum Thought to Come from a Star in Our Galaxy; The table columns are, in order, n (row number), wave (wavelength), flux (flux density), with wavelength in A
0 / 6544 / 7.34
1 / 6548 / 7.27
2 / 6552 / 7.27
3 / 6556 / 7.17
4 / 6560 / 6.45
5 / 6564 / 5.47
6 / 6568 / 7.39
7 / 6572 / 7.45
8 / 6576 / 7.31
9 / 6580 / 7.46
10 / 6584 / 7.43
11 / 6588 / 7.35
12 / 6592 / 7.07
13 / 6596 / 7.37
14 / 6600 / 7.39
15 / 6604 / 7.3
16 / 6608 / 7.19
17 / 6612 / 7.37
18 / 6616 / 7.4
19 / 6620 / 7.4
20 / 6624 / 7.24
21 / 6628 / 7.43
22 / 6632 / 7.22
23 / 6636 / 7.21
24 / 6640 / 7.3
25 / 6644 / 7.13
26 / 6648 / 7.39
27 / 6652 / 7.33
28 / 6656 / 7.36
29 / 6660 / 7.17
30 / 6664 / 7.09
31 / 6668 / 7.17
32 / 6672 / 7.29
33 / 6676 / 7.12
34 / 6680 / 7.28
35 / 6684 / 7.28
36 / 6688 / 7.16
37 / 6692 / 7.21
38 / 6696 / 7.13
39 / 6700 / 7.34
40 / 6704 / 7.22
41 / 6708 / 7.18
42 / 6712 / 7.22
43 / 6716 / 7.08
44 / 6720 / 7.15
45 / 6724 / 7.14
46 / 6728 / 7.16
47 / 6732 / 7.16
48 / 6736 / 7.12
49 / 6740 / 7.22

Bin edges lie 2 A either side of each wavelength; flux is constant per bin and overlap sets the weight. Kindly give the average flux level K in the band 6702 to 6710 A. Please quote 7.2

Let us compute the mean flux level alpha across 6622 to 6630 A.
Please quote 7.33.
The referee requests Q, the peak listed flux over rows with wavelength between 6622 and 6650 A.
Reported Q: 7.43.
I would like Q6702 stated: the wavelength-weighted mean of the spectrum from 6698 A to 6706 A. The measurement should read 7.28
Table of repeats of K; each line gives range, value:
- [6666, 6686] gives 7.23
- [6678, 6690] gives 7.24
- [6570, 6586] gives 7.41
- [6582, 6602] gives 7.32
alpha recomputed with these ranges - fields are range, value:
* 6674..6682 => 7.2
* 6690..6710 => 7.22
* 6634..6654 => 7.27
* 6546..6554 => 7.27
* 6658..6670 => 7.14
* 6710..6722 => 7.15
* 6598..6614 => 7.31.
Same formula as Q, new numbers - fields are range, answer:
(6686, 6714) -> 7.34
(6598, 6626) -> 7.4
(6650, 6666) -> 7.36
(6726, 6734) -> 7.16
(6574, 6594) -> 7.46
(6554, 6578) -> 7.45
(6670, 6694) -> 7.29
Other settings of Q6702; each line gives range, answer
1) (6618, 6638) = 7.3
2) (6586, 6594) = 7.21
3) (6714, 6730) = 7.13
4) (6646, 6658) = 7.36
